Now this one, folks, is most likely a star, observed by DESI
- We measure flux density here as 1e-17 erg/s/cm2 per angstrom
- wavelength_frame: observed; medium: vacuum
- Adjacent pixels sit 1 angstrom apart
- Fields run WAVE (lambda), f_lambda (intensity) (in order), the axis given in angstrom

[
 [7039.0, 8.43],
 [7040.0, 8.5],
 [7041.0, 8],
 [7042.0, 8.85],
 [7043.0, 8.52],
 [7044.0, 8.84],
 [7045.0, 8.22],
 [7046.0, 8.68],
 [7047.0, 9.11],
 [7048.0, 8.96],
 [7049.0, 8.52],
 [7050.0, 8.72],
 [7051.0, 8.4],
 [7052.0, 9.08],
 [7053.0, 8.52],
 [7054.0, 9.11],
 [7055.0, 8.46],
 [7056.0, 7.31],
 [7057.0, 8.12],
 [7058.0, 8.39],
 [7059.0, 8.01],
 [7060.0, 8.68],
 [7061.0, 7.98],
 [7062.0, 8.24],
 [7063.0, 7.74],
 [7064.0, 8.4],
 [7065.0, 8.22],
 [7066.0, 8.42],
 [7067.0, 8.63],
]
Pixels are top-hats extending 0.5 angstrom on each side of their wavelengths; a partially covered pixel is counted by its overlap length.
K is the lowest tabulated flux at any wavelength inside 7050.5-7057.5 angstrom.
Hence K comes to 7.31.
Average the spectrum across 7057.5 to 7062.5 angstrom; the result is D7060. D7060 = 8.26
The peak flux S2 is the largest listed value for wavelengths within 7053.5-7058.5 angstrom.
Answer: 9.11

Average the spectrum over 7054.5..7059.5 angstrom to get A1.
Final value 8.06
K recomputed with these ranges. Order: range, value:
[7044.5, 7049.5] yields 8.22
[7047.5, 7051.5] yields 8.4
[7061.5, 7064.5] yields 7.74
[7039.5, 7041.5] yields 8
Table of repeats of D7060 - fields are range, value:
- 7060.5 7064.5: 8.09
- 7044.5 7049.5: 8.7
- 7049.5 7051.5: 8.56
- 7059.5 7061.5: 8.33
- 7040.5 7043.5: 8.46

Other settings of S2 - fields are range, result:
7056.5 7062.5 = 8.68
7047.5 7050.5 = 8.96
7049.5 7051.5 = 8.72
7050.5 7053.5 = 9.08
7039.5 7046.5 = 8.85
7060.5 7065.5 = 8.4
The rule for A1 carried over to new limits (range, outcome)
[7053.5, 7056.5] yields 8.29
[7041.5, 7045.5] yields 8.61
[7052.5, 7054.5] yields 8.81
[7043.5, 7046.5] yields 8.58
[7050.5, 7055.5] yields 8.71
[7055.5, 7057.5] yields 7.71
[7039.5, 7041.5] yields 8.25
